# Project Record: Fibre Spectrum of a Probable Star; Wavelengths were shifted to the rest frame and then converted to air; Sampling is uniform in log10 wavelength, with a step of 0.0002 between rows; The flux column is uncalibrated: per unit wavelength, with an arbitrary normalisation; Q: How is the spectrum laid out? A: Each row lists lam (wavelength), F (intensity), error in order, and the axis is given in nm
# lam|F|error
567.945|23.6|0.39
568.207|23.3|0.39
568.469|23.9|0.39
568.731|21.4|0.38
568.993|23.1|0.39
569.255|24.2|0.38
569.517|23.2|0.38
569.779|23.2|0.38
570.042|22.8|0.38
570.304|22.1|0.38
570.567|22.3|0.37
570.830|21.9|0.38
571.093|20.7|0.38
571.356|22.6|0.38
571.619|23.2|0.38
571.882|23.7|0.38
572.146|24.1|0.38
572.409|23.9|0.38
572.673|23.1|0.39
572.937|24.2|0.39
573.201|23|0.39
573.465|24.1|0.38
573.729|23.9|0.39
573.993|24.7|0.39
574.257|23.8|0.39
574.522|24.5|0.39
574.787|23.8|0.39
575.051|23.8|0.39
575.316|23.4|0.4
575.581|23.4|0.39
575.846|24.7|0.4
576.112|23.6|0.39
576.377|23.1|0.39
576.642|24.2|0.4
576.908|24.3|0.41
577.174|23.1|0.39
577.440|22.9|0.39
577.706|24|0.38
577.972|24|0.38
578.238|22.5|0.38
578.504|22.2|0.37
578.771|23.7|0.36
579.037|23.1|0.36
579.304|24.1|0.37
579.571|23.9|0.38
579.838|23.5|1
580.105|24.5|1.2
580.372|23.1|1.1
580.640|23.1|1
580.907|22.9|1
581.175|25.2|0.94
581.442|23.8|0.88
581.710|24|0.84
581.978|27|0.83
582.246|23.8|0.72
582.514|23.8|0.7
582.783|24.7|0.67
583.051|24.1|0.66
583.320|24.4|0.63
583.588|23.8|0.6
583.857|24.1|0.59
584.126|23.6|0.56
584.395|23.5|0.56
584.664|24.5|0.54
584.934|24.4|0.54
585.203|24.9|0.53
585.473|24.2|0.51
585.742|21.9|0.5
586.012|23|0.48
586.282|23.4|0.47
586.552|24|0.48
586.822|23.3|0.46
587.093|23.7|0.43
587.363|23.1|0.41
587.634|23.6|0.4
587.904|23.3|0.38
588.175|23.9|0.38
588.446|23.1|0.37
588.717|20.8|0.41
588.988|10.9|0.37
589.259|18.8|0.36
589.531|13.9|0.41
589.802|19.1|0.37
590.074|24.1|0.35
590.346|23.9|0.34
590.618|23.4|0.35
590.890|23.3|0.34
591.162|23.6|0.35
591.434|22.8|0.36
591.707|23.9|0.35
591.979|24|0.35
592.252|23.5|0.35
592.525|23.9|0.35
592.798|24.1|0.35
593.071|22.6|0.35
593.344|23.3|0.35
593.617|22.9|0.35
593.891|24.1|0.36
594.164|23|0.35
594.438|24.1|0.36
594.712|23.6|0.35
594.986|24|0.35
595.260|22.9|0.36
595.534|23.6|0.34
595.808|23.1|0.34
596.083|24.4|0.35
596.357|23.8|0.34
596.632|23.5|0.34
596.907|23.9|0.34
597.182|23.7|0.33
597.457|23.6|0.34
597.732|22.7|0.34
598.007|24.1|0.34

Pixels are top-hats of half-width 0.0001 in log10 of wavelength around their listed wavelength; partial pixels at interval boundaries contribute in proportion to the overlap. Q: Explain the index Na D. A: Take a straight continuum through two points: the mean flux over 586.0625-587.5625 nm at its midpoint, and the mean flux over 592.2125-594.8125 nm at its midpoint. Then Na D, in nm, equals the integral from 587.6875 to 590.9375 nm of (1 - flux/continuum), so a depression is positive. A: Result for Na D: 0.38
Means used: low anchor 23.5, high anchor 23.5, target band 20.7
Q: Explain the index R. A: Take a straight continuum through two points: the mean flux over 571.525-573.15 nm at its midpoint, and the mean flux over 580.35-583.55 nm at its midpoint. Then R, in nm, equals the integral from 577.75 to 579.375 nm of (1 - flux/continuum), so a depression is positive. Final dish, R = 0.05 nm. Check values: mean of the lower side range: 23.7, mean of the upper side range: 24.2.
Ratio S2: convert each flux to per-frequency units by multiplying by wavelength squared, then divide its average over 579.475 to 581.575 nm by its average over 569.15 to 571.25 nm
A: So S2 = 1.1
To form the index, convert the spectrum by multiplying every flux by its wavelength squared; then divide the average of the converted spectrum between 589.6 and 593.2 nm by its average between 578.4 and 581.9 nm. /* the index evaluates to 1.0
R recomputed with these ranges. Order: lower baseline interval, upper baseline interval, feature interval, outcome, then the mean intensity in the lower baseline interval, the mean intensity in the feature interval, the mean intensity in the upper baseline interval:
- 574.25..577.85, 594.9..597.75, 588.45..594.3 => 0.42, 23.8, 21.9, 23.6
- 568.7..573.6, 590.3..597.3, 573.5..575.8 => -0.08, 23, 24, 23.6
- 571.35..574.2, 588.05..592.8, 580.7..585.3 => -0.35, 23.7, 24.2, 21.7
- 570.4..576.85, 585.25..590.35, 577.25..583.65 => -0.35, 23.5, 23.8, 21.7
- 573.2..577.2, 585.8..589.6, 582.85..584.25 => -0.11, 23.9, 24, 21.5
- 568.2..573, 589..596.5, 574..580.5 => -0.22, 23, 23.7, 22.7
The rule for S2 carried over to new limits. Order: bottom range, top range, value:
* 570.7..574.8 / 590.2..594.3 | 1.07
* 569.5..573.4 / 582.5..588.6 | 1.09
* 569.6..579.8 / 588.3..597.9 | 1.03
